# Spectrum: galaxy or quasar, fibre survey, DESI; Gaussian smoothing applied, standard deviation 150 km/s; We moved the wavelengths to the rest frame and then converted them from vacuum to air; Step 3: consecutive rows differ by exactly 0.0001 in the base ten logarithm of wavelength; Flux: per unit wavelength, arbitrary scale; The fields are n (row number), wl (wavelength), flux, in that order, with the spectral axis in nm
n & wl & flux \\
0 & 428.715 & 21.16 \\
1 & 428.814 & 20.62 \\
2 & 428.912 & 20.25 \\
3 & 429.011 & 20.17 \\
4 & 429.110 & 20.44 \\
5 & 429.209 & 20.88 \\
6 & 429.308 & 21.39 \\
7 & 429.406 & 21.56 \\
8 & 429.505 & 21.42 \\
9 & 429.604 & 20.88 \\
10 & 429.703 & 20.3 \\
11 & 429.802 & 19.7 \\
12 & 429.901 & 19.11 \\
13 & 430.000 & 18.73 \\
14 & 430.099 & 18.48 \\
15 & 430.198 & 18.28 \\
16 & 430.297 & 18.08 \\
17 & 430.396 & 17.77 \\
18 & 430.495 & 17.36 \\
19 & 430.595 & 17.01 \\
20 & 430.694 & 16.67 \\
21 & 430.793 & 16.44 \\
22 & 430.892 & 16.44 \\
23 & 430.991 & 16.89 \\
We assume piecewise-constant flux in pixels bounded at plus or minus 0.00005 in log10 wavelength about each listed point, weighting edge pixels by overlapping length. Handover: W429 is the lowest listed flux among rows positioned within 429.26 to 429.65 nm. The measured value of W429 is 20.88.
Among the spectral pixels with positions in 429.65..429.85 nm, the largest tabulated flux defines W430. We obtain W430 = 20.3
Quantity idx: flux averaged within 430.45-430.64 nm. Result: 17.1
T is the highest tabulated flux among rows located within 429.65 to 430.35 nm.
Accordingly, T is 20.3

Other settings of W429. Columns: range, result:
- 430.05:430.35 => 18.08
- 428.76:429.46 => 20.17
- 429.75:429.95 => 19.11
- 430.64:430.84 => 16.44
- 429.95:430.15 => 18.48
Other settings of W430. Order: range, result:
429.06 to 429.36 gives 21.39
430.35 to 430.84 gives 17.77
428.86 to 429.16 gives 20.44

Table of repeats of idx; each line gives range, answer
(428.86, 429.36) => 20.7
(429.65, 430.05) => 19.5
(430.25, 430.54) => 17.8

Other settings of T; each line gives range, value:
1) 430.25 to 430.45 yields 18.08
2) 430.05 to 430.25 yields 18.48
